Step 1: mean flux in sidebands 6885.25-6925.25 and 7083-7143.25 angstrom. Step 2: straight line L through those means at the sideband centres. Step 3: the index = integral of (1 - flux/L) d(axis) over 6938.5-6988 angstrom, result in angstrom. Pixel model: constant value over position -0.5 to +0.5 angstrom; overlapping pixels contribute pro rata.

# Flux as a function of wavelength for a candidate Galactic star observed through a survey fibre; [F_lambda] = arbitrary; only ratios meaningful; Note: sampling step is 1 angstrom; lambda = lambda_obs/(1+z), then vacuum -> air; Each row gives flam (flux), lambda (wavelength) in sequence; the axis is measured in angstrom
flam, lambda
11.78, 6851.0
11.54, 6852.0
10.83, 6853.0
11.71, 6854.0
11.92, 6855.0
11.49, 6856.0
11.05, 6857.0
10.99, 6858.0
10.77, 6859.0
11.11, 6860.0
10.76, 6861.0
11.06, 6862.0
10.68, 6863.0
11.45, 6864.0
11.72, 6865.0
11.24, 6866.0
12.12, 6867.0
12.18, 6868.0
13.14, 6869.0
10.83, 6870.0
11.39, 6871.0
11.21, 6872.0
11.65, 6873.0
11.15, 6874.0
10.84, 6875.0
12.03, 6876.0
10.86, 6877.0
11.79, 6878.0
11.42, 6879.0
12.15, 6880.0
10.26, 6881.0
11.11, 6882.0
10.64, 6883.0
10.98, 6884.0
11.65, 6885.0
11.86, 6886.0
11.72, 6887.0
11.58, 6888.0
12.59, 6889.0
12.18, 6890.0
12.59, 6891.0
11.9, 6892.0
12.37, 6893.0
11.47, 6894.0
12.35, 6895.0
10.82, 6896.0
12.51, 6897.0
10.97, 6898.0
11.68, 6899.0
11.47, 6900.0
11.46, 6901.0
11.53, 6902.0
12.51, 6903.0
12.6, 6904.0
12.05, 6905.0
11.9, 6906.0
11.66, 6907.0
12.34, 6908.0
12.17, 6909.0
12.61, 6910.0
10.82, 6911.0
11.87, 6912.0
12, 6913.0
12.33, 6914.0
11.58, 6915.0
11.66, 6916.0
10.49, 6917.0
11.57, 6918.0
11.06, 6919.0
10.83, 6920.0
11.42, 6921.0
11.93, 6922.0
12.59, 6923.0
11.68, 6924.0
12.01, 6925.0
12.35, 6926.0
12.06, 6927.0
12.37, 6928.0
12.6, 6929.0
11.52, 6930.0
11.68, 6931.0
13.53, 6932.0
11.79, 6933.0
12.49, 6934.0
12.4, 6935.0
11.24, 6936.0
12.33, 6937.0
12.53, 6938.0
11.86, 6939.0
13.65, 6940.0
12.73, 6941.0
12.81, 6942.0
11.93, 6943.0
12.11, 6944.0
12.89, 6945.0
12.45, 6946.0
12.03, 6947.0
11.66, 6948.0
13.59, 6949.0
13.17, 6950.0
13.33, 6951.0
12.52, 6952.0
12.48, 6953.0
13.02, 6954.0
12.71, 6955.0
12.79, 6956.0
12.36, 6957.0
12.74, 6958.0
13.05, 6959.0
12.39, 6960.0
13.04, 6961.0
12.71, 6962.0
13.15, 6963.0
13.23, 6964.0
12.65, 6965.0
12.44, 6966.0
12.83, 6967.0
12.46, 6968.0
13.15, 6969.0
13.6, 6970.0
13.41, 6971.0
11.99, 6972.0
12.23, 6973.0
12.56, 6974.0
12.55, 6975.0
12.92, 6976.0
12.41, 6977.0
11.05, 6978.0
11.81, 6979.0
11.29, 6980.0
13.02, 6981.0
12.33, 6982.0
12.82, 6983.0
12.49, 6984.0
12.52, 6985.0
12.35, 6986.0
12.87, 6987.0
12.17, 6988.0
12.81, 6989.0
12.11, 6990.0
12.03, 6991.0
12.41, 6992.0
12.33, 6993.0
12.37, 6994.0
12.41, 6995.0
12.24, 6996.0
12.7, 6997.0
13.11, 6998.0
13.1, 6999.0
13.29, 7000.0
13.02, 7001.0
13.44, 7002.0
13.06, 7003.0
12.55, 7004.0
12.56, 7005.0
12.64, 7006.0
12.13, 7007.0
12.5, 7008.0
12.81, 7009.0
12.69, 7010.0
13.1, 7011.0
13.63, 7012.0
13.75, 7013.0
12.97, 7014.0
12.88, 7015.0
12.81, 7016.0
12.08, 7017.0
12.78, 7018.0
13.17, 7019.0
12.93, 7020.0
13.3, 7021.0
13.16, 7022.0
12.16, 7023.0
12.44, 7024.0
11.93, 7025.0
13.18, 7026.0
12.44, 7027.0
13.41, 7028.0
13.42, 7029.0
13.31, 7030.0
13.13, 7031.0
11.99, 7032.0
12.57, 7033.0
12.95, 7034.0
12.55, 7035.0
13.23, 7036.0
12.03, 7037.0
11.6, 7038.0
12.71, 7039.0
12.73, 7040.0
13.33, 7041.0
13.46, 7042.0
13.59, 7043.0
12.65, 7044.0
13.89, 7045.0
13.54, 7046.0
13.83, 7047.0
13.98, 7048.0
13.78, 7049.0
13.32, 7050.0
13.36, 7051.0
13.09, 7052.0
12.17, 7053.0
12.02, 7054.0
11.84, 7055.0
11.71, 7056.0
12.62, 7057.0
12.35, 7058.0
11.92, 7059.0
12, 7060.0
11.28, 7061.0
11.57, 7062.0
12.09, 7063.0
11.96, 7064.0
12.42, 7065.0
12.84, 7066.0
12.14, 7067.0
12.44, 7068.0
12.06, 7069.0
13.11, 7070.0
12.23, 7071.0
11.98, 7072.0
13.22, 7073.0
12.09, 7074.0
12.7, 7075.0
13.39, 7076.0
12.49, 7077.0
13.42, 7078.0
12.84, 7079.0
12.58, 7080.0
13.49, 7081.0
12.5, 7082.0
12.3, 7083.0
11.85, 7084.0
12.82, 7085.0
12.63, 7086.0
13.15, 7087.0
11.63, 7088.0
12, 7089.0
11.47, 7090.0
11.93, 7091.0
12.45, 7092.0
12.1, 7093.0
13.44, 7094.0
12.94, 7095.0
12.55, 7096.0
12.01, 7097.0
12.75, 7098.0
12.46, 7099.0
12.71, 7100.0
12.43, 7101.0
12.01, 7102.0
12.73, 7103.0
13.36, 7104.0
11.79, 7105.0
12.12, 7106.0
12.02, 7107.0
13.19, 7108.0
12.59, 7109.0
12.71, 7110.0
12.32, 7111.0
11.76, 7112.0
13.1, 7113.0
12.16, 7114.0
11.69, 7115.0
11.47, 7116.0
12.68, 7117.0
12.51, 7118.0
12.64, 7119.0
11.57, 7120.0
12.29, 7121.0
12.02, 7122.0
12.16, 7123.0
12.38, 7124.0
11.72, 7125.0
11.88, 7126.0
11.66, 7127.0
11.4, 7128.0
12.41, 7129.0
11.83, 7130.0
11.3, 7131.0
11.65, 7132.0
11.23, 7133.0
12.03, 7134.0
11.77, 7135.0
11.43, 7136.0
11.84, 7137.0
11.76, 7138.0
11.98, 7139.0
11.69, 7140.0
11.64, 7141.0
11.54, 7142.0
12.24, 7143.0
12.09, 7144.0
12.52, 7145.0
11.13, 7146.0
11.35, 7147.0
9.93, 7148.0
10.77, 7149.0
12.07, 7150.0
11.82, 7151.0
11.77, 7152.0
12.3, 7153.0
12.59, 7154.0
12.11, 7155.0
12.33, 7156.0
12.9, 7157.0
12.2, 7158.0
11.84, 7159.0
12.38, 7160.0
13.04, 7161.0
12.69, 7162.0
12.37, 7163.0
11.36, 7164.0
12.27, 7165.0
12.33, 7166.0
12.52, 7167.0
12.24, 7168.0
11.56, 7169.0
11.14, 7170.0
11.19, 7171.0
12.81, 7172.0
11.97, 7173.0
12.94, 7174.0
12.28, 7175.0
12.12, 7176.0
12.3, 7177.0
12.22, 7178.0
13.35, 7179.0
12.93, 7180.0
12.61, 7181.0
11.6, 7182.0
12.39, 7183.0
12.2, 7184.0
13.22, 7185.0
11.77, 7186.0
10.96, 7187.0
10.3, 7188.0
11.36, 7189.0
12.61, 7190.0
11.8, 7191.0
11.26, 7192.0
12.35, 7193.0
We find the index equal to -2.9 angstrom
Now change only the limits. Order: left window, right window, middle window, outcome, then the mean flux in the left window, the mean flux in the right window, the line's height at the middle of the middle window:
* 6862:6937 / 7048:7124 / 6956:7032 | -3.82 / 11.7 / 12.4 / 12.1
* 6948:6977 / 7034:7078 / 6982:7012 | 0.21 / 12.8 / 12.6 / 12.7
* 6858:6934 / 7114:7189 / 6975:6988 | -0.59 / 11.7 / 12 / 11.8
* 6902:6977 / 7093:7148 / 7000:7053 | -3.13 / 12.3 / 12.1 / 12.2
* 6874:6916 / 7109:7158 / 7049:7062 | -0.52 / 11.7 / 11.9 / 11.9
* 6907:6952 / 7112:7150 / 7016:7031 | -1.07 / 12.1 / 11.8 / 12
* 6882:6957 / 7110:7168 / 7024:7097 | -3.77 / 12.1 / 12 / 12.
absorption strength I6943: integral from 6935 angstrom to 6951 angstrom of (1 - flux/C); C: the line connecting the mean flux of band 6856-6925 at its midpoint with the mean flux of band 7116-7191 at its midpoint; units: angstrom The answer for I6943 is -1.1 angstrom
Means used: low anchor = 11.6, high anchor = 12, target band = 12.5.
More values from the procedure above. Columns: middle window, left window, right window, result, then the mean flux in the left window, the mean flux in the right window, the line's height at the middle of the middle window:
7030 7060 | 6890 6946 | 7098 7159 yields -2.0 angstrom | 12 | 12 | 12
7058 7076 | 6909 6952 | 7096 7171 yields -0.3 angstrom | 12.1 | 12.1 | 12.1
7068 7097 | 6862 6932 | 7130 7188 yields -1.5 angstrom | 11.7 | 12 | 11.9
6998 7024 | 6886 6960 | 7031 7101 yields -1.0 angstrom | 12.1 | 12.6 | 12.4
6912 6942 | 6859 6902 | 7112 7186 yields -1.0 angstrom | 11.5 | 12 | 11.6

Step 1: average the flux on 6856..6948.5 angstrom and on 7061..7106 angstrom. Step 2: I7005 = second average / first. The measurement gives 1.06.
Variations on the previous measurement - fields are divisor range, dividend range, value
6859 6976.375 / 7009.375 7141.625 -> 1.04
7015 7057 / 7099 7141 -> 0.94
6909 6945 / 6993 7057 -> 1.07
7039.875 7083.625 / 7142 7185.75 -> 0.96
